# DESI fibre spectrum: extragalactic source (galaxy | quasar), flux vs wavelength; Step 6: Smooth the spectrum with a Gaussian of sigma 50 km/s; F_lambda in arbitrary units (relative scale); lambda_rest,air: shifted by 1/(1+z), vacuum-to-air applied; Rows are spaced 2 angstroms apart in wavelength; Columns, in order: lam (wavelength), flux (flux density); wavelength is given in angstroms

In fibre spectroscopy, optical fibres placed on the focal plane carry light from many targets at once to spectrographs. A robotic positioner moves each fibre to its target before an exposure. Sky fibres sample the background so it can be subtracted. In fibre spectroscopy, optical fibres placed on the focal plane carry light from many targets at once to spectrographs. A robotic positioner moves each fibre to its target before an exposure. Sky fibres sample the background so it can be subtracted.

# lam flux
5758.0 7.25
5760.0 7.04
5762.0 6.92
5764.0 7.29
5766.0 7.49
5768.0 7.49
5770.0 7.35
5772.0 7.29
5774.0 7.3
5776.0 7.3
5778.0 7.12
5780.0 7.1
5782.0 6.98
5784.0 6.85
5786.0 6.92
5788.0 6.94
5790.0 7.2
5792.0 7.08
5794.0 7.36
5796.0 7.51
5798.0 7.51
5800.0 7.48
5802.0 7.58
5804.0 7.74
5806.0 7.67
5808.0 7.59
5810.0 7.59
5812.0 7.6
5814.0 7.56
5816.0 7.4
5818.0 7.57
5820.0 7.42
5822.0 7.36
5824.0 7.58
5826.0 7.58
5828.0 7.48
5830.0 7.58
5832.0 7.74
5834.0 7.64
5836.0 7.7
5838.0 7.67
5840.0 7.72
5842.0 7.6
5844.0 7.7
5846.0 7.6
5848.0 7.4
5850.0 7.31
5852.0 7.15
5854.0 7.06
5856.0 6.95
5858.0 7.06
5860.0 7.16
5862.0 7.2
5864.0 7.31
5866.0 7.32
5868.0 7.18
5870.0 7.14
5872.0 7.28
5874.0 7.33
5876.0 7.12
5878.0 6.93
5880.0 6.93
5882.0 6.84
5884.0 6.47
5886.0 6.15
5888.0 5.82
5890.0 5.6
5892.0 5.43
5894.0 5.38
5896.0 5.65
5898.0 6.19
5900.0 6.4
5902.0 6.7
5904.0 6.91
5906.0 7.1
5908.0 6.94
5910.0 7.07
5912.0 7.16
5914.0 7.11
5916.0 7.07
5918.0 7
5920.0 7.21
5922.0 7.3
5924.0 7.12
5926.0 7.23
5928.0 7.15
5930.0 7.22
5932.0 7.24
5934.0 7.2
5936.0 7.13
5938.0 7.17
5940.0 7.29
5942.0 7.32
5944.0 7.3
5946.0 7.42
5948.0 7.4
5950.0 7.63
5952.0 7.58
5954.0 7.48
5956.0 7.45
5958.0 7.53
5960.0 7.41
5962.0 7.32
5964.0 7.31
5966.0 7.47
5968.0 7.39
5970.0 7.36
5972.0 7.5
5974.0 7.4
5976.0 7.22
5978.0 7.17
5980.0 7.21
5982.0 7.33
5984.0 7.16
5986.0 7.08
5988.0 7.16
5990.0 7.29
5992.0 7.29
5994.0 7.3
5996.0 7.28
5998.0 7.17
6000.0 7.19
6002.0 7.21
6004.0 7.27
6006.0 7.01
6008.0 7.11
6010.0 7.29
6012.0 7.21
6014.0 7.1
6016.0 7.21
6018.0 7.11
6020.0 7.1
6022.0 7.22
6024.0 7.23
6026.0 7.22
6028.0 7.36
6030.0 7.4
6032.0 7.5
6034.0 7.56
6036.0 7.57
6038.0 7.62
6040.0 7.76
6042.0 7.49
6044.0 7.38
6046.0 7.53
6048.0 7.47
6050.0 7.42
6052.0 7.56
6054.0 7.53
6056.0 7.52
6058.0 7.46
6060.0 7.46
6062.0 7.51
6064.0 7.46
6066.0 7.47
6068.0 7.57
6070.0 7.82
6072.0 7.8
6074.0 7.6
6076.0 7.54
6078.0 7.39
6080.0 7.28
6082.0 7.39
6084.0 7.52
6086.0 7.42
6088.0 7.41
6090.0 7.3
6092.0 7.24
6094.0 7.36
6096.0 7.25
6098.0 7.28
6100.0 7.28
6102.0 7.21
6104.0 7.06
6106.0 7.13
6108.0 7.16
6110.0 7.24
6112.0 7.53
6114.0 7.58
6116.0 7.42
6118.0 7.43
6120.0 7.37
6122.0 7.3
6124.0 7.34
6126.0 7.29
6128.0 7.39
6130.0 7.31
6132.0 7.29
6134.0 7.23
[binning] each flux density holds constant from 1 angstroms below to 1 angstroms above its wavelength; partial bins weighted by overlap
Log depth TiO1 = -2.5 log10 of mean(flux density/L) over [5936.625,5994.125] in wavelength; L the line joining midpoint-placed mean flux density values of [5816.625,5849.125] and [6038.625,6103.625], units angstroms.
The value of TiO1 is 0.025 mag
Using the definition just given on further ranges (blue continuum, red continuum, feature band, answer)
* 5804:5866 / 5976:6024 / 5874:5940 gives 0.09 mag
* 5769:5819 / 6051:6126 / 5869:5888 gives 0.08 mag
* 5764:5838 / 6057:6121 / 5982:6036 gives 0.02 mag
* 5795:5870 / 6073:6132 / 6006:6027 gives 0.03 mag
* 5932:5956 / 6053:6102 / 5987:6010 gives 0.03 mag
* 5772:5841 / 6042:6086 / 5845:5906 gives 0.10 mag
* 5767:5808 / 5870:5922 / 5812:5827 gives -0.06 mag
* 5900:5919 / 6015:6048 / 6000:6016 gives 0.02 mag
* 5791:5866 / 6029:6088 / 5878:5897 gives 0.22 mag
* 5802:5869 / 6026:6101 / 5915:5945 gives 0.04 mag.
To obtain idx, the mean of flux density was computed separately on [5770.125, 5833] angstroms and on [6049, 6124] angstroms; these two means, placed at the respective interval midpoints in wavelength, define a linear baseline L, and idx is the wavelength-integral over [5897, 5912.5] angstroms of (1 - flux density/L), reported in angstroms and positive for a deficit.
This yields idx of 1.3 angstroms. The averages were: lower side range 7.39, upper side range 7.41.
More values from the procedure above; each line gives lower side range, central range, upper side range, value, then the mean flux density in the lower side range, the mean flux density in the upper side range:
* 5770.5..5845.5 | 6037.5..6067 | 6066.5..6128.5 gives -0.5 angstroms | 7.43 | 7.38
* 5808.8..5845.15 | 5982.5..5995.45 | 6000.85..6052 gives 0.3 angstroms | 7.58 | 7.34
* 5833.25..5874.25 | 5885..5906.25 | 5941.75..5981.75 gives 3.7 angstroms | 7.35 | 7.39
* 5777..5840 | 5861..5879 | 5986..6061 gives 0.5 angstroms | 7.43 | 7.34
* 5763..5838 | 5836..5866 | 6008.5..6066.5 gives 0.2 angstroms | 7.41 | 7.4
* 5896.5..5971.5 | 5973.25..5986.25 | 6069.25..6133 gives 0.0 angstroms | 7.19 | 7.37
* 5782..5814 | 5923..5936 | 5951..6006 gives 0.2 angstroms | 7.37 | 7.31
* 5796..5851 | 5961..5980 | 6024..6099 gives 0.4 angstroms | 7.57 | 7.47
